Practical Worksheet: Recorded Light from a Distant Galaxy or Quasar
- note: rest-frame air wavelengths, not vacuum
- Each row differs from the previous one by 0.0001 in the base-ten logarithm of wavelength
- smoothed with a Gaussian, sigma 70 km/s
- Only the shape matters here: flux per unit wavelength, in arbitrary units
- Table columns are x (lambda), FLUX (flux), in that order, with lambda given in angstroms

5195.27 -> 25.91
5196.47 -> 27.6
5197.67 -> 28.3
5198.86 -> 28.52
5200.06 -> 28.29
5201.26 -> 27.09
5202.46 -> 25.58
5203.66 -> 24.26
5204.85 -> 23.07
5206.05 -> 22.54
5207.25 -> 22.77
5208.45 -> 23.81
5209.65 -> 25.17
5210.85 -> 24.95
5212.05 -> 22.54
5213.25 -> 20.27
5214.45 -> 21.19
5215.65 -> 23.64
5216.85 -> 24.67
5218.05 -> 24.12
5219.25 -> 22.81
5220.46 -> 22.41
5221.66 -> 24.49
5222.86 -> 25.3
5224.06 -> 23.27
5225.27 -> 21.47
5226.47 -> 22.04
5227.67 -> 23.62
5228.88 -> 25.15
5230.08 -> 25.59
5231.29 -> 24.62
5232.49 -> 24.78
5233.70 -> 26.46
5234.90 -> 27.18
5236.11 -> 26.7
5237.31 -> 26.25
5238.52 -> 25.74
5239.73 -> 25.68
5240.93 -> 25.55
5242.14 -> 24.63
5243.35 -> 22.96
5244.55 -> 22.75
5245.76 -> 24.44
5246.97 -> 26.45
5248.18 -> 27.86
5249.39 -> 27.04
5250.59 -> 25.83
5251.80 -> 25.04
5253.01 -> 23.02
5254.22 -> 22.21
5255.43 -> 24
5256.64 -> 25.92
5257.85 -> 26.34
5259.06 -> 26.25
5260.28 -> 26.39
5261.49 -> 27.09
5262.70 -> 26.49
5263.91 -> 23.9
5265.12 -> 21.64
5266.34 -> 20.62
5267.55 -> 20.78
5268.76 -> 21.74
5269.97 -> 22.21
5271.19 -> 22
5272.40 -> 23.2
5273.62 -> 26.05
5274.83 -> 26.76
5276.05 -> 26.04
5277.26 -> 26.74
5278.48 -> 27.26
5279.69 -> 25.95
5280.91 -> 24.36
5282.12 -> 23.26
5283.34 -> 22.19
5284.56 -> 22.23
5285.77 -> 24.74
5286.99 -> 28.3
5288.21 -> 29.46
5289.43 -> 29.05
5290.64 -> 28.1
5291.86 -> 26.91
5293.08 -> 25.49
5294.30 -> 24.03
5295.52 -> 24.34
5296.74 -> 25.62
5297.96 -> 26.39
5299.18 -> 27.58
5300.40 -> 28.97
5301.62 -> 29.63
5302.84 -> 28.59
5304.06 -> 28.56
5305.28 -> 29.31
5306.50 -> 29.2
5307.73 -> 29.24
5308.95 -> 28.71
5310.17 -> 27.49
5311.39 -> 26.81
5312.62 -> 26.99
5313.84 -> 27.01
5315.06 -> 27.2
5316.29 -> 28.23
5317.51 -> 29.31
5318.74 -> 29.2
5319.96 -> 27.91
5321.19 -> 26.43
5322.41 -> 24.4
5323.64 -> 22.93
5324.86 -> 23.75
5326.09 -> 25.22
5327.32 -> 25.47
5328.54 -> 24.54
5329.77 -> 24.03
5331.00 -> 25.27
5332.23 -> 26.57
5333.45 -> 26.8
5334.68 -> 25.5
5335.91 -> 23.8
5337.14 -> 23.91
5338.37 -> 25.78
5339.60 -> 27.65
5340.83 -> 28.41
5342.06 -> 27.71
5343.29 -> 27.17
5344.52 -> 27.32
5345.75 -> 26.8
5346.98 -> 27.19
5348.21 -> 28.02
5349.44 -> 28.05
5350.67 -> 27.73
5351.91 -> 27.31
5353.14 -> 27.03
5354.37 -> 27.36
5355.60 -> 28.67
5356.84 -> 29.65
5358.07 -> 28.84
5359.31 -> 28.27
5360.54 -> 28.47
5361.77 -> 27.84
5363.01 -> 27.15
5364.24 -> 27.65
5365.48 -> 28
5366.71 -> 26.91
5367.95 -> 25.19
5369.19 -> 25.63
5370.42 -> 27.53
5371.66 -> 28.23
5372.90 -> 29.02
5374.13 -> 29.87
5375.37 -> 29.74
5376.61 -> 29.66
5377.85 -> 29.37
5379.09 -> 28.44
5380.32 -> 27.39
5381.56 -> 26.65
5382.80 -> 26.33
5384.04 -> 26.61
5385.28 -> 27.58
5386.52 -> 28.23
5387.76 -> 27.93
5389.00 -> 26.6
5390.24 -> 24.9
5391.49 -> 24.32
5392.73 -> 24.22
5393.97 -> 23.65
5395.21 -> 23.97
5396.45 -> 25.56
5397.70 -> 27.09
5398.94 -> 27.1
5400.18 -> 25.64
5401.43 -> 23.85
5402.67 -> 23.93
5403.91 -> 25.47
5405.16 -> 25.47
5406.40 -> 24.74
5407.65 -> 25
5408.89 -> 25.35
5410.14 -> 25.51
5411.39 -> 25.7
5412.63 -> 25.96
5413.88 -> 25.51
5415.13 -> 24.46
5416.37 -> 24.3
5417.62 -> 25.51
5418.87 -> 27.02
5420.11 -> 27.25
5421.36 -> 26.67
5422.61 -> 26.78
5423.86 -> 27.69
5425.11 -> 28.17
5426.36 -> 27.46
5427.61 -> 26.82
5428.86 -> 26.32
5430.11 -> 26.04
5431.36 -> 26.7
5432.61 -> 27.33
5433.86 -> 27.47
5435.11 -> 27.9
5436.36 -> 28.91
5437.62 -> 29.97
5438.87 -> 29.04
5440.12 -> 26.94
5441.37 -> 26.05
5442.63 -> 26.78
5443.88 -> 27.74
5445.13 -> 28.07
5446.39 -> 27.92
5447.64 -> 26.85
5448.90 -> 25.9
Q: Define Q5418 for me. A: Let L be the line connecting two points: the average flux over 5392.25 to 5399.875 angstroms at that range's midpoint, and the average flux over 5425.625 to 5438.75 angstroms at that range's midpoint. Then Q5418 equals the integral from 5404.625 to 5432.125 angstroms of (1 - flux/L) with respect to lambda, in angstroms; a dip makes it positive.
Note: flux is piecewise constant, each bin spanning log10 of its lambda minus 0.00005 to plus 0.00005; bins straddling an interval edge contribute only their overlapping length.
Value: 0.6 angstroms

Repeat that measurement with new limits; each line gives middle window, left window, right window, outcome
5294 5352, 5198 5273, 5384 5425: -4.0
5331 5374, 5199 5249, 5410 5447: -2.0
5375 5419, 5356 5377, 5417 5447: 2.7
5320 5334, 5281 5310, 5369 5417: 0.8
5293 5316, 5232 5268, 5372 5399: -1.5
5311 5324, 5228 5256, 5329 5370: -0.3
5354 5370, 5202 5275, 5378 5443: -1.2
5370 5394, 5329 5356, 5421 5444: -0.3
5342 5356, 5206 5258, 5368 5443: -0.9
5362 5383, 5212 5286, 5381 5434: -1.8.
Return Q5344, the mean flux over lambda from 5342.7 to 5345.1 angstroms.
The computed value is 27.3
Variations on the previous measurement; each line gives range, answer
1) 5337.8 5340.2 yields 26.7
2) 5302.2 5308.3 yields 29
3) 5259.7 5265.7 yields 25.1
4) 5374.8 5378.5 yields 29.5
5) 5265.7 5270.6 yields 21.3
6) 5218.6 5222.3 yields 23.3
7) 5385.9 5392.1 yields 26.4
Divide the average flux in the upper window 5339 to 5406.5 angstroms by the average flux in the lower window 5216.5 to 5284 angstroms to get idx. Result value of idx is 1.10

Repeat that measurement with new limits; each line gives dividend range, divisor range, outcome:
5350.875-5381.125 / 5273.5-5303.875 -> 1.06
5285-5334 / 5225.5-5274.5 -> 1.09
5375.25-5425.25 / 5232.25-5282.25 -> 1.05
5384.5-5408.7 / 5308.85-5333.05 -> 0.97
